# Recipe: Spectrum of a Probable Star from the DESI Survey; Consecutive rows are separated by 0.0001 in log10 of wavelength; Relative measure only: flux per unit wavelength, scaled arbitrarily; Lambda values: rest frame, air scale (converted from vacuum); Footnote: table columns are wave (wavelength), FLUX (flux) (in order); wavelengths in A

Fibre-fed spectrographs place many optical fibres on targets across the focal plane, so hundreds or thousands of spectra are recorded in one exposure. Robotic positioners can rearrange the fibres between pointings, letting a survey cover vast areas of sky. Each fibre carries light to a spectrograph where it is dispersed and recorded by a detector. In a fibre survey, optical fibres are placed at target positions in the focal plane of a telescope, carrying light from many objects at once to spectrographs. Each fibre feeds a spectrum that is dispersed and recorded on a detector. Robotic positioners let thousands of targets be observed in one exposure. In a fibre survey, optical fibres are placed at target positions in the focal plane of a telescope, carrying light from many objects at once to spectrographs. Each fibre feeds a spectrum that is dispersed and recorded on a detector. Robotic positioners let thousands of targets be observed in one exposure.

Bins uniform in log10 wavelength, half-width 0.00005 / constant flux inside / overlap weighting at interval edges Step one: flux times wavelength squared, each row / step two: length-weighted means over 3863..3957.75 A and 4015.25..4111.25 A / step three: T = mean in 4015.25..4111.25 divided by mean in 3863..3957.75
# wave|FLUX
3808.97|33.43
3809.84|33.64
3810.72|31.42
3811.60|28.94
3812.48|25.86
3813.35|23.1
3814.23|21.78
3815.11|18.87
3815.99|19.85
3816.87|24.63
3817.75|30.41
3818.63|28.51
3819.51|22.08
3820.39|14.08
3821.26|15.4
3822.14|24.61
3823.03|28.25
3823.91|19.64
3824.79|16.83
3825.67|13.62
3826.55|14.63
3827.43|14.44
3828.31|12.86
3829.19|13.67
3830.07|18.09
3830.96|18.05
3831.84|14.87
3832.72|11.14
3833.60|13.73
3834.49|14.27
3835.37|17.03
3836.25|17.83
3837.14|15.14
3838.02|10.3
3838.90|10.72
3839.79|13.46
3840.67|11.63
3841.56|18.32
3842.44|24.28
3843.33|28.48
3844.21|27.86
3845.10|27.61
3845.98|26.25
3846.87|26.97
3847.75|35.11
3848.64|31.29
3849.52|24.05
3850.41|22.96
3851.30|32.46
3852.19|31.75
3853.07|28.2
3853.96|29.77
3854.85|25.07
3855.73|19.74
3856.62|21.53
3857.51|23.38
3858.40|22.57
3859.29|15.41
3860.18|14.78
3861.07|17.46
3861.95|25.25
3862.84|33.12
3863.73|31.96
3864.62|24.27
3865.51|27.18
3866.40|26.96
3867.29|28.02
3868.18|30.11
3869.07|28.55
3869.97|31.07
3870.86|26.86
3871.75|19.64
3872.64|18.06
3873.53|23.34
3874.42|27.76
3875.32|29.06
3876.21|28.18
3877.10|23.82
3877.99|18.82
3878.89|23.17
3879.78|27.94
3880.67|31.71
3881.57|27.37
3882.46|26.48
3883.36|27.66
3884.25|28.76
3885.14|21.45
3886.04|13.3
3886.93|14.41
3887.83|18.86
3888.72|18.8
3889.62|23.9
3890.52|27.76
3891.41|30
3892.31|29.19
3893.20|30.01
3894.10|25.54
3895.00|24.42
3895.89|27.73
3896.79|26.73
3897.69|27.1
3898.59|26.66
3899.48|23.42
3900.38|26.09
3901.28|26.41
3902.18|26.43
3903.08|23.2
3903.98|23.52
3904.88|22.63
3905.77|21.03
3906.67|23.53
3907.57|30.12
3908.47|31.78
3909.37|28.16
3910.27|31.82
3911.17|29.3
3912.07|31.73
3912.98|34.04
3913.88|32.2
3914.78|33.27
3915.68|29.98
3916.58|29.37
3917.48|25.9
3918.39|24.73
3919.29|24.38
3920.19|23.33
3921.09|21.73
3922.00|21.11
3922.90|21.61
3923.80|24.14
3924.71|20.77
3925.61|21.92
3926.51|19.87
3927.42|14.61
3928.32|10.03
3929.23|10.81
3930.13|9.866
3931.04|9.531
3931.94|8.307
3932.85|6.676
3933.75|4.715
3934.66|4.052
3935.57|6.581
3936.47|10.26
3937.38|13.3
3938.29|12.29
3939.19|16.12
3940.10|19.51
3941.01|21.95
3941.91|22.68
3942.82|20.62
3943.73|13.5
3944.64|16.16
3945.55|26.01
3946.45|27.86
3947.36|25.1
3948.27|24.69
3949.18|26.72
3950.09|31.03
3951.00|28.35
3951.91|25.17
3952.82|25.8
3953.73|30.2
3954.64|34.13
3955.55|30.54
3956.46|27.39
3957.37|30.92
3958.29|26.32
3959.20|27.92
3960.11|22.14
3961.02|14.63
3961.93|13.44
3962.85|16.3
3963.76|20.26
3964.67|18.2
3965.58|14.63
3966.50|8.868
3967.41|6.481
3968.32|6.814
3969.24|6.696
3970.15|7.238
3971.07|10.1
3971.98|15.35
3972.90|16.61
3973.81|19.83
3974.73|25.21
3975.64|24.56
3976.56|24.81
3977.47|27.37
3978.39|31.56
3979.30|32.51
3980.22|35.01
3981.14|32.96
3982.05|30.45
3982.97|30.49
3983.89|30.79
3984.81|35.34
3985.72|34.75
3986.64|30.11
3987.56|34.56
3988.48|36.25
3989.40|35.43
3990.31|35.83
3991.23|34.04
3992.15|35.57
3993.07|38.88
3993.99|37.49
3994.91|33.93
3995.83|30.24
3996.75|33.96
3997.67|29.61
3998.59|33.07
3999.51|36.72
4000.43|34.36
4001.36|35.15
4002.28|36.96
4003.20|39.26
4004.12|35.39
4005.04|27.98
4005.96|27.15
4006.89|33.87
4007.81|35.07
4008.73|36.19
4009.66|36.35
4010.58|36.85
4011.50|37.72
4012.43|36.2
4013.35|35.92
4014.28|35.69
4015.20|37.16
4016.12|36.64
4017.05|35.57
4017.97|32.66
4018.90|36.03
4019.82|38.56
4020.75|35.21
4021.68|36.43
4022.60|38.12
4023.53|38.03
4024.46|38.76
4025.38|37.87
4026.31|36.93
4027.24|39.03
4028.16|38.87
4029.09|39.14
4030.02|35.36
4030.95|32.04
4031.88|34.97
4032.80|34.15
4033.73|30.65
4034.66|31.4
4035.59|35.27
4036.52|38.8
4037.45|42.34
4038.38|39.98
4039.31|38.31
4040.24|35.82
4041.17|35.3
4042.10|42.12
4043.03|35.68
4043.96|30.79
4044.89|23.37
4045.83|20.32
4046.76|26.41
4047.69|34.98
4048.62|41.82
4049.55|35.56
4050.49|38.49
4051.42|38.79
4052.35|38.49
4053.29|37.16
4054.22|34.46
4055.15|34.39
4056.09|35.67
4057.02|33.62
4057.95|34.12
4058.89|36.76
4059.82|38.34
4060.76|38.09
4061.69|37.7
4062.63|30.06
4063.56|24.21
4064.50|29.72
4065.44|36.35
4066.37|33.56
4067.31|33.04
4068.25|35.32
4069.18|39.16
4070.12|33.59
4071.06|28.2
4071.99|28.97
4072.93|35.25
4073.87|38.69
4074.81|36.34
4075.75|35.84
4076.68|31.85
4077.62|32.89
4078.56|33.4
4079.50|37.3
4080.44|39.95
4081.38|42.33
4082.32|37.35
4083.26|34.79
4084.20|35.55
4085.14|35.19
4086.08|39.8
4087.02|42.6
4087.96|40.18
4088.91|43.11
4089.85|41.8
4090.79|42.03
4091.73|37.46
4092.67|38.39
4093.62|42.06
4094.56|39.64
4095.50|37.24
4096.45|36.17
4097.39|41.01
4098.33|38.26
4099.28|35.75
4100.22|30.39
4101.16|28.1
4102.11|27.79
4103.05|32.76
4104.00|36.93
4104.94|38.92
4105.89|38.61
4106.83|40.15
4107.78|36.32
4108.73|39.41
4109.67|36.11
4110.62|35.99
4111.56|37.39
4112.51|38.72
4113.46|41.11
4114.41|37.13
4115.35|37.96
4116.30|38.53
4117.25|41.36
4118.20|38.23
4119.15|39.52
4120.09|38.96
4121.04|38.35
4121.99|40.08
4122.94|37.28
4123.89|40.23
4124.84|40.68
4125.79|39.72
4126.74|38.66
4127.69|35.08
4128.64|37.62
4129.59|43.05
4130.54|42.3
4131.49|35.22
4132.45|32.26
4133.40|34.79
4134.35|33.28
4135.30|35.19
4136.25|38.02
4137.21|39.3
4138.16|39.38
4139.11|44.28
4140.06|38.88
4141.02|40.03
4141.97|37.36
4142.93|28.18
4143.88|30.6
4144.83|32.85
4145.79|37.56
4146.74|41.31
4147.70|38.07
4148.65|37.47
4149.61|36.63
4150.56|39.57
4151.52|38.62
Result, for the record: 1.65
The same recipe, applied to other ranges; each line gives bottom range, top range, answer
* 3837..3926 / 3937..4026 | 1.19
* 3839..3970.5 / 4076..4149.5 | 1.83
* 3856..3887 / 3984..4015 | 1.50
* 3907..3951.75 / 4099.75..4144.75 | 1.94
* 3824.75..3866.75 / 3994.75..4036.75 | 1.81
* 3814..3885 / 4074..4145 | 1.88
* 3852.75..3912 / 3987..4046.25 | 1.49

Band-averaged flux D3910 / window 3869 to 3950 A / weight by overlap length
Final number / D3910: 22.7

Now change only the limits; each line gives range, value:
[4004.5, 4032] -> 35.9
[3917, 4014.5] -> 24.7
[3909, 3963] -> 21.6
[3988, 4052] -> 35.4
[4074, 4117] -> 37.4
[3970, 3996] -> 29.5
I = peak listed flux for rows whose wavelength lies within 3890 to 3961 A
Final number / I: 34.13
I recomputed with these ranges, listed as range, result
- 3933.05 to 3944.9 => 22.68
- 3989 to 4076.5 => 42.34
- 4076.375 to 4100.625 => 43.11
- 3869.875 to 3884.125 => 31.71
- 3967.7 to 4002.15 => 38.88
